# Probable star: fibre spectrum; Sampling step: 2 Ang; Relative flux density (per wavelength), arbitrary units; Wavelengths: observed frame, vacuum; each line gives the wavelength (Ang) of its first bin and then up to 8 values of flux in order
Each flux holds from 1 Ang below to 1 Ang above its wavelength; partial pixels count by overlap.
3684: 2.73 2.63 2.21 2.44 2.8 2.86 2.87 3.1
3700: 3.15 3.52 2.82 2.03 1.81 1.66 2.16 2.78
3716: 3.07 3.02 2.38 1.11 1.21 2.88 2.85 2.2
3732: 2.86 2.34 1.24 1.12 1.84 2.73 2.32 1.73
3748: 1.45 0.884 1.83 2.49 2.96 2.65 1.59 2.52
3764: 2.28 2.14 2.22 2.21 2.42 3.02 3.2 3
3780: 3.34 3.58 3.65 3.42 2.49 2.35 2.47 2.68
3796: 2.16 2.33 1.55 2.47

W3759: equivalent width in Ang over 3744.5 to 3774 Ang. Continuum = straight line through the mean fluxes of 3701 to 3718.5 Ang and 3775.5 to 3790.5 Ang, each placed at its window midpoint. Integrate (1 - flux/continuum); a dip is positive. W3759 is 8.2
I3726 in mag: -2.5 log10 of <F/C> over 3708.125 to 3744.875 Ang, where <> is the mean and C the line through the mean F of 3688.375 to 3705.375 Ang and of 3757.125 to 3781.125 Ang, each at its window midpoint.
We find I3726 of 0.25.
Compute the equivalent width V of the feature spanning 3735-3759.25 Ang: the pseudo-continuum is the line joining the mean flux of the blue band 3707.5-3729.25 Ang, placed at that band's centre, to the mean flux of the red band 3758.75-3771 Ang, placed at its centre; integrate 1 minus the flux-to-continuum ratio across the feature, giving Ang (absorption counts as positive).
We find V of 3.0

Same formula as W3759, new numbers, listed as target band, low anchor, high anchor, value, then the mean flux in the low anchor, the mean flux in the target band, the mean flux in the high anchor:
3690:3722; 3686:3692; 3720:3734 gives -3.6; 2.46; 2.61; 2.21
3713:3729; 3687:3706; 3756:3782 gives 2.0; 2.82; 2.41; 2.6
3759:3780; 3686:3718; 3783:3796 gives 1.9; 2.63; 2.5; 2.79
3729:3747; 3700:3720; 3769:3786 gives 4.7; 2.56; 2.04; 3.07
